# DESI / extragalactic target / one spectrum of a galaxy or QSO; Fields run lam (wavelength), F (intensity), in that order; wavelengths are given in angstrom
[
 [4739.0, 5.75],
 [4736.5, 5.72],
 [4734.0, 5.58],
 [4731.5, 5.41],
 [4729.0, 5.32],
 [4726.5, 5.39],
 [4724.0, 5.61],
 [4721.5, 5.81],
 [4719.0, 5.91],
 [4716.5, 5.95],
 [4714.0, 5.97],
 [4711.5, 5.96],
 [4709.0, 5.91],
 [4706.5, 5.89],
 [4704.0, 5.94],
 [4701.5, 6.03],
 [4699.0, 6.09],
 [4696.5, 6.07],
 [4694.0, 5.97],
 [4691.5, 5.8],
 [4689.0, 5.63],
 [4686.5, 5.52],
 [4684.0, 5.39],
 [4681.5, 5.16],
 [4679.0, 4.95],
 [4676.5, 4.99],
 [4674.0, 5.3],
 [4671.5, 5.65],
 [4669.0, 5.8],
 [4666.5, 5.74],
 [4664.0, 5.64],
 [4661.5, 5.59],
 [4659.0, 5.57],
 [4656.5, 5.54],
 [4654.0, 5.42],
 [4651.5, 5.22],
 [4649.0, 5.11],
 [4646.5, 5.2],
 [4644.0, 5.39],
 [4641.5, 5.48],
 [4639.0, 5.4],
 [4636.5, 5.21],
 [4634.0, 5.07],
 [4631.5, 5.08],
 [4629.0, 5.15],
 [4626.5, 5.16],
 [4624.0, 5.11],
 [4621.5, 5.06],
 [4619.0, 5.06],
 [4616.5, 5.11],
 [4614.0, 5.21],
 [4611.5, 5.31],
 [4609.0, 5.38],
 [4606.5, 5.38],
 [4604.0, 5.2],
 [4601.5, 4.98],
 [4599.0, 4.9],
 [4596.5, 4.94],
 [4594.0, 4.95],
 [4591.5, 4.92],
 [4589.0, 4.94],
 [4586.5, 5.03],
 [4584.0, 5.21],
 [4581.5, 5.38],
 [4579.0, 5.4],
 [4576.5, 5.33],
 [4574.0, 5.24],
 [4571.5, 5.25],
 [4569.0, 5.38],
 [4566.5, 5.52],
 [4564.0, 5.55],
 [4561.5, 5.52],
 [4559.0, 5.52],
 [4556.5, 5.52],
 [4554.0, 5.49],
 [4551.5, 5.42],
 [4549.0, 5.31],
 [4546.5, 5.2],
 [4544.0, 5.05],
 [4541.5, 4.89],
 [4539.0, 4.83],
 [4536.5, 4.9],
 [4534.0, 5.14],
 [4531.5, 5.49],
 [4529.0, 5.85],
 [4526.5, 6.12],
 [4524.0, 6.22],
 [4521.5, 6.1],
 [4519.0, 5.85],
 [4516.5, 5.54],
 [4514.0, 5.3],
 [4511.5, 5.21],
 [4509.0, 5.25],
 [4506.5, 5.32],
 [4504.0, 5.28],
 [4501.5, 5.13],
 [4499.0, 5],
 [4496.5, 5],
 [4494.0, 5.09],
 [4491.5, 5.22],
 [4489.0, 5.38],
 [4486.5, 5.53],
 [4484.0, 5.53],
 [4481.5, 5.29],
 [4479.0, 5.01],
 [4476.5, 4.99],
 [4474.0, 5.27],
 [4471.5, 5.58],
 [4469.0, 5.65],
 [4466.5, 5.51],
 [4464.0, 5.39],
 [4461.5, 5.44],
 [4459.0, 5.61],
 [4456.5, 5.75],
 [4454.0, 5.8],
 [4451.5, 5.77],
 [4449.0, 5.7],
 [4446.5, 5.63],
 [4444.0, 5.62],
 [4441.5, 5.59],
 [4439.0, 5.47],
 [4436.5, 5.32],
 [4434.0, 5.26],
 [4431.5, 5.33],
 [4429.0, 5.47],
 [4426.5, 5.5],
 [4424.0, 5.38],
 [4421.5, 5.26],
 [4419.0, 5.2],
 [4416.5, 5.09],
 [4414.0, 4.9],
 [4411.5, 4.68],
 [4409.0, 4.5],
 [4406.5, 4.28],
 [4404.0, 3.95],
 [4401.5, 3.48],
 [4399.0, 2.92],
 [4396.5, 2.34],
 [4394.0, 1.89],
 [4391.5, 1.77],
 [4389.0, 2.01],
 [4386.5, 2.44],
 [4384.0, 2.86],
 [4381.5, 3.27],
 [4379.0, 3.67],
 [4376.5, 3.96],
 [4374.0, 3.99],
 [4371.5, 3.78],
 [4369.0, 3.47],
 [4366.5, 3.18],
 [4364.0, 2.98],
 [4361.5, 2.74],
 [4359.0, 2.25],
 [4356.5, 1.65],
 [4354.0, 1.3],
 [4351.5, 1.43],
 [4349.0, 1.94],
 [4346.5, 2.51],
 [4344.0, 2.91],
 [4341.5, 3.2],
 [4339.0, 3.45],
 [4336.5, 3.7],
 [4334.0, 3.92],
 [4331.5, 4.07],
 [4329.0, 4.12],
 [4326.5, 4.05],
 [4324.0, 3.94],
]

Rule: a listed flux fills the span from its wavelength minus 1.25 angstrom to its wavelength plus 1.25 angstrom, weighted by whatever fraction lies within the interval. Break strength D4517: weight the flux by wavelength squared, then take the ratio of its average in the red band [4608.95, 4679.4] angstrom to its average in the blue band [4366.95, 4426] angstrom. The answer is 1.59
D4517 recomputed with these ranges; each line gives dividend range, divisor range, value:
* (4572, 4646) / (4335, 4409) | 1.98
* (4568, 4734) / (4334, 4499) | 1.41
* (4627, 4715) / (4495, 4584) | 1.09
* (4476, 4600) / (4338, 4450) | 1.50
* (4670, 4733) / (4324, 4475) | 1.58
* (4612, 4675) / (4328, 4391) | 2.04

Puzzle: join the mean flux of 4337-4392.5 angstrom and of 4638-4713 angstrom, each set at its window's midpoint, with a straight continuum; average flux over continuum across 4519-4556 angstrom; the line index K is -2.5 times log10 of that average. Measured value -0.25 mag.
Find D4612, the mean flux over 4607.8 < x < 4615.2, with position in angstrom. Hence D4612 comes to 5.3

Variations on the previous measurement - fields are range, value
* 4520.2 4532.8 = 5.95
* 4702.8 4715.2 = 5.93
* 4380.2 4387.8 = 2.86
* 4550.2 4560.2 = 5.49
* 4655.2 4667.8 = 5.62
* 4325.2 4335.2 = 4.04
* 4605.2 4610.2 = 5.38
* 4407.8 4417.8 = 4.8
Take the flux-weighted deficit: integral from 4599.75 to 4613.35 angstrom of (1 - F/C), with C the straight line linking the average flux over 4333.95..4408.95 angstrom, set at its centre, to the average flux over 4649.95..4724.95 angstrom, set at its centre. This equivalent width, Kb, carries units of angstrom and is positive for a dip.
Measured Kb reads -0.7 angstrom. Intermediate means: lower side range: 2.92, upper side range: 5.67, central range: 5.24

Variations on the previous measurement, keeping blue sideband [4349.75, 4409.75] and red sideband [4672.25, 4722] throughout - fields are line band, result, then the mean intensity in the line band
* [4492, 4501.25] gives -2.6 angstrom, 5.06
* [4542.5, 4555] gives -2.5 angstrom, 5.28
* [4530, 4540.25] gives -2.0 angstrom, 5.11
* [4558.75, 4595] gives -4.9 angstrom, 5.27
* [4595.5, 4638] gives -1.2 angstrom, 5.14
